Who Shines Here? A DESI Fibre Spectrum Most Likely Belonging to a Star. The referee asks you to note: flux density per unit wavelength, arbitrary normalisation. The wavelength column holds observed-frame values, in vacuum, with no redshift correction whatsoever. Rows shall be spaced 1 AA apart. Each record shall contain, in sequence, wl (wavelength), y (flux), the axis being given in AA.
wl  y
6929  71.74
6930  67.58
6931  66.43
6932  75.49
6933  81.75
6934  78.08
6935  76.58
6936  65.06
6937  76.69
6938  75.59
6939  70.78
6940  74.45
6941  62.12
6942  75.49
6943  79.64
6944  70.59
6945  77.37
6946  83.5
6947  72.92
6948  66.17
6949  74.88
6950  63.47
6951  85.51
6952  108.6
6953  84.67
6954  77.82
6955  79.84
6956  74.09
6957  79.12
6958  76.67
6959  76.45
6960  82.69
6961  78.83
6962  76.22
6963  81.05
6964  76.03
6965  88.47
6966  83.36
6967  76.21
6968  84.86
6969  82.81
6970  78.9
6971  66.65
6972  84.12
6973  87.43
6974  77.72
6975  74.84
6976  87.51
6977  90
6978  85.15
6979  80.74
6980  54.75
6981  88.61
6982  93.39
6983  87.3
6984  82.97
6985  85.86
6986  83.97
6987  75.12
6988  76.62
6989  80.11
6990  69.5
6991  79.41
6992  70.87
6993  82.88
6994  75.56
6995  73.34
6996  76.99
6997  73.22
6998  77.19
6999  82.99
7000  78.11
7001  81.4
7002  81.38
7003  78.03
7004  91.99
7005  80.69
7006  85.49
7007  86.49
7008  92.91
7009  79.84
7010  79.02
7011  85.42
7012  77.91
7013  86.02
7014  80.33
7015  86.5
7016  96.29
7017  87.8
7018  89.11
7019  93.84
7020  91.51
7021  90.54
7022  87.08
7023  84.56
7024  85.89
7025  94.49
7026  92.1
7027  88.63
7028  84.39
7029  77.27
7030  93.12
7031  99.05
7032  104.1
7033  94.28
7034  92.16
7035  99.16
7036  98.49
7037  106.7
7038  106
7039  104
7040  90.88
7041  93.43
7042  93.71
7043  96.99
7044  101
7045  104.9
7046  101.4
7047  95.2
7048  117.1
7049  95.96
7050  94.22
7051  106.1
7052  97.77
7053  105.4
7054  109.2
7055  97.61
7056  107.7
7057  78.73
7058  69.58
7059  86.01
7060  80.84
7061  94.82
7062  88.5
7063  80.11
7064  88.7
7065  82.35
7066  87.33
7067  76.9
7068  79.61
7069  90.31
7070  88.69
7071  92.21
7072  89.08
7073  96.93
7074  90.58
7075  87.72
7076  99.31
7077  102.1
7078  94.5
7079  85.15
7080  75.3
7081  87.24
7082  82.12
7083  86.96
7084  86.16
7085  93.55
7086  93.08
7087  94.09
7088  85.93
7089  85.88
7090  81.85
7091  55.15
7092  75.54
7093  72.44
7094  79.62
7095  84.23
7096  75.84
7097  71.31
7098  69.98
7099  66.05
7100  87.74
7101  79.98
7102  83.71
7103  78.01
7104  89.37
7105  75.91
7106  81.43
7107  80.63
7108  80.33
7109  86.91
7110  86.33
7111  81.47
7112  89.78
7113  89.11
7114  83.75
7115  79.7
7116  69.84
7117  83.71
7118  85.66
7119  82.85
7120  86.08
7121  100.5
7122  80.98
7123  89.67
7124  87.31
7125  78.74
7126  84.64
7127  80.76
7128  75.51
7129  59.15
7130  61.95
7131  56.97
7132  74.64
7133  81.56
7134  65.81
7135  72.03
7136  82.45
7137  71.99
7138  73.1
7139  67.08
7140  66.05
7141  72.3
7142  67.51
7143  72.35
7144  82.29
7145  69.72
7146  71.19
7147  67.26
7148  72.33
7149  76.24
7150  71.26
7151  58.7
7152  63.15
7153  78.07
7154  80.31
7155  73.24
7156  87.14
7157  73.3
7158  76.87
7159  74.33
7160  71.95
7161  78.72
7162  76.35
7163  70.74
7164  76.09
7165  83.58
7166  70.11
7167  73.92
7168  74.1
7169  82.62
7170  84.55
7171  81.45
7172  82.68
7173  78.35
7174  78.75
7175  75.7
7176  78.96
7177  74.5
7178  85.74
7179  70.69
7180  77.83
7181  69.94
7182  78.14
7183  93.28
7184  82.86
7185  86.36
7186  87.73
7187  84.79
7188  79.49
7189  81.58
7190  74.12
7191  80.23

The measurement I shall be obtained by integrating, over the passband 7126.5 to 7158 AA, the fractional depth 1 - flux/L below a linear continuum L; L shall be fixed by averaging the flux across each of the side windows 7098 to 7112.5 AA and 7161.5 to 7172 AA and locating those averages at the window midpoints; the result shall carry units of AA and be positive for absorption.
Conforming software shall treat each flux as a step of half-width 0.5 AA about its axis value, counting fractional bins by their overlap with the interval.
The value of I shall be 2.9 AA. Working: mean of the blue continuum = 81.6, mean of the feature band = 71.9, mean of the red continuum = 77.6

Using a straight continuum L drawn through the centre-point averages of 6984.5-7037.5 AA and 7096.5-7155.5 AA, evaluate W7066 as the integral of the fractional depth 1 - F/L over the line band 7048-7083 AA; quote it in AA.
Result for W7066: -4.0 AA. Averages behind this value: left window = 85.4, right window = 76.9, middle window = 90.6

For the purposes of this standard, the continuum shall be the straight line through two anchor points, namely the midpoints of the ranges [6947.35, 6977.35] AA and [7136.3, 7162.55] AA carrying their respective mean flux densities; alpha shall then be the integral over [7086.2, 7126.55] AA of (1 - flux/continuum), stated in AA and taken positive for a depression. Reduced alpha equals -3.9 AA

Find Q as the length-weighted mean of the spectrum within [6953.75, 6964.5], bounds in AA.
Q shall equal 78.1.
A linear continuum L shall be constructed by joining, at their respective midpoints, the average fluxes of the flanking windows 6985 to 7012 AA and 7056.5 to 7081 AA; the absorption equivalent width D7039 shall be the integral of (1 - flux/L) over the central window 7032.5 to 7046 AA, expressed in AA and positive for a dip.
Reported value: -2.4 AA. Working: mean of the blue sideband 80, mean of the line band 98.7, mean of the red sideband 86.9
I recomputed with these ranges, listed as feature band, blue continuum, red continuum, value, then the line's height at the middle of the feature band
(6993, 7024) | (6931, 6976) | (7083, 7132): -1.9 AA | 78.8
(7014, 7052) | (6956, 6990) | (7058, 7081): -4.5 AA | 84.9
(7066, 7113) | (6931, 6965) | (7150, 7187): -4.0 AA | 77.3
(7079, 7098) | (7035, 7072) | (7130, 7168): 1.1 AA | 86.3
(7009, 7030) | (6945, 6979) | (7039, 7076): 0.2 AA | 87.9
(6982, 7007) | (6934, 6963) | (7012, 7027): 1.3 AA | 84.4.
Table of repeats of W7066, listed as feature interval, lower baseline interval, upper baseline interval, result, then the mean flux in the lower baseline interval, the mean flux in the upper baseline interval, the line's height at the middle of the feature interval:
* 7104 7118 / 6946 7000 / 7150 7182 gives -1.0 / 79.5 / 76.2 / 77.1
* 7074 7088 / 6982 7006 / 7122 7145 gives -2.5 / 79.8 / 73.9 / 76.1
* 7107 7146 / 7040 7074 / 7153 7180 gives 2.5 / 92.9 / 77.5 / 83.1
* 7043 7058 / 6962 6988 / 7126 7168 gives -4.3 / 81.3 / 72.8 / 77.6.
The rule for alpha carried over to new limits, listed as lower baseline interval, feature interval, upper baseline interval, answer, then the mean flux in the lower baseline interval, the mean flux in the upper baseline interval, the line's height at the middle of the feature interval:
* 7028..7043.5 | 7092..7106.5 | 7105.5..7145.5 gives 0.90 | 96.2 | 78.1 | 83.4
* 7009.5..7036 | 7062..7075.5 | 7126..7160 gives -0.69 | 89.4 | 72.2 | 82.8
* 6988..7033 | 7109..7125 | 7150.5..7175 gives -1.28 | 84.4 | 76.2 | 78.7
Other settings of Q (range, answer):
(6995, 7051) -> 90.3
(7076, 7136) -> 81.1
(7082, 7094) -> 82.6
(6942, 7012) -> 80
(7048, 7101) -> 87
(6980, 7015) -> 80.9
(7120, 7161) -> 74.5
